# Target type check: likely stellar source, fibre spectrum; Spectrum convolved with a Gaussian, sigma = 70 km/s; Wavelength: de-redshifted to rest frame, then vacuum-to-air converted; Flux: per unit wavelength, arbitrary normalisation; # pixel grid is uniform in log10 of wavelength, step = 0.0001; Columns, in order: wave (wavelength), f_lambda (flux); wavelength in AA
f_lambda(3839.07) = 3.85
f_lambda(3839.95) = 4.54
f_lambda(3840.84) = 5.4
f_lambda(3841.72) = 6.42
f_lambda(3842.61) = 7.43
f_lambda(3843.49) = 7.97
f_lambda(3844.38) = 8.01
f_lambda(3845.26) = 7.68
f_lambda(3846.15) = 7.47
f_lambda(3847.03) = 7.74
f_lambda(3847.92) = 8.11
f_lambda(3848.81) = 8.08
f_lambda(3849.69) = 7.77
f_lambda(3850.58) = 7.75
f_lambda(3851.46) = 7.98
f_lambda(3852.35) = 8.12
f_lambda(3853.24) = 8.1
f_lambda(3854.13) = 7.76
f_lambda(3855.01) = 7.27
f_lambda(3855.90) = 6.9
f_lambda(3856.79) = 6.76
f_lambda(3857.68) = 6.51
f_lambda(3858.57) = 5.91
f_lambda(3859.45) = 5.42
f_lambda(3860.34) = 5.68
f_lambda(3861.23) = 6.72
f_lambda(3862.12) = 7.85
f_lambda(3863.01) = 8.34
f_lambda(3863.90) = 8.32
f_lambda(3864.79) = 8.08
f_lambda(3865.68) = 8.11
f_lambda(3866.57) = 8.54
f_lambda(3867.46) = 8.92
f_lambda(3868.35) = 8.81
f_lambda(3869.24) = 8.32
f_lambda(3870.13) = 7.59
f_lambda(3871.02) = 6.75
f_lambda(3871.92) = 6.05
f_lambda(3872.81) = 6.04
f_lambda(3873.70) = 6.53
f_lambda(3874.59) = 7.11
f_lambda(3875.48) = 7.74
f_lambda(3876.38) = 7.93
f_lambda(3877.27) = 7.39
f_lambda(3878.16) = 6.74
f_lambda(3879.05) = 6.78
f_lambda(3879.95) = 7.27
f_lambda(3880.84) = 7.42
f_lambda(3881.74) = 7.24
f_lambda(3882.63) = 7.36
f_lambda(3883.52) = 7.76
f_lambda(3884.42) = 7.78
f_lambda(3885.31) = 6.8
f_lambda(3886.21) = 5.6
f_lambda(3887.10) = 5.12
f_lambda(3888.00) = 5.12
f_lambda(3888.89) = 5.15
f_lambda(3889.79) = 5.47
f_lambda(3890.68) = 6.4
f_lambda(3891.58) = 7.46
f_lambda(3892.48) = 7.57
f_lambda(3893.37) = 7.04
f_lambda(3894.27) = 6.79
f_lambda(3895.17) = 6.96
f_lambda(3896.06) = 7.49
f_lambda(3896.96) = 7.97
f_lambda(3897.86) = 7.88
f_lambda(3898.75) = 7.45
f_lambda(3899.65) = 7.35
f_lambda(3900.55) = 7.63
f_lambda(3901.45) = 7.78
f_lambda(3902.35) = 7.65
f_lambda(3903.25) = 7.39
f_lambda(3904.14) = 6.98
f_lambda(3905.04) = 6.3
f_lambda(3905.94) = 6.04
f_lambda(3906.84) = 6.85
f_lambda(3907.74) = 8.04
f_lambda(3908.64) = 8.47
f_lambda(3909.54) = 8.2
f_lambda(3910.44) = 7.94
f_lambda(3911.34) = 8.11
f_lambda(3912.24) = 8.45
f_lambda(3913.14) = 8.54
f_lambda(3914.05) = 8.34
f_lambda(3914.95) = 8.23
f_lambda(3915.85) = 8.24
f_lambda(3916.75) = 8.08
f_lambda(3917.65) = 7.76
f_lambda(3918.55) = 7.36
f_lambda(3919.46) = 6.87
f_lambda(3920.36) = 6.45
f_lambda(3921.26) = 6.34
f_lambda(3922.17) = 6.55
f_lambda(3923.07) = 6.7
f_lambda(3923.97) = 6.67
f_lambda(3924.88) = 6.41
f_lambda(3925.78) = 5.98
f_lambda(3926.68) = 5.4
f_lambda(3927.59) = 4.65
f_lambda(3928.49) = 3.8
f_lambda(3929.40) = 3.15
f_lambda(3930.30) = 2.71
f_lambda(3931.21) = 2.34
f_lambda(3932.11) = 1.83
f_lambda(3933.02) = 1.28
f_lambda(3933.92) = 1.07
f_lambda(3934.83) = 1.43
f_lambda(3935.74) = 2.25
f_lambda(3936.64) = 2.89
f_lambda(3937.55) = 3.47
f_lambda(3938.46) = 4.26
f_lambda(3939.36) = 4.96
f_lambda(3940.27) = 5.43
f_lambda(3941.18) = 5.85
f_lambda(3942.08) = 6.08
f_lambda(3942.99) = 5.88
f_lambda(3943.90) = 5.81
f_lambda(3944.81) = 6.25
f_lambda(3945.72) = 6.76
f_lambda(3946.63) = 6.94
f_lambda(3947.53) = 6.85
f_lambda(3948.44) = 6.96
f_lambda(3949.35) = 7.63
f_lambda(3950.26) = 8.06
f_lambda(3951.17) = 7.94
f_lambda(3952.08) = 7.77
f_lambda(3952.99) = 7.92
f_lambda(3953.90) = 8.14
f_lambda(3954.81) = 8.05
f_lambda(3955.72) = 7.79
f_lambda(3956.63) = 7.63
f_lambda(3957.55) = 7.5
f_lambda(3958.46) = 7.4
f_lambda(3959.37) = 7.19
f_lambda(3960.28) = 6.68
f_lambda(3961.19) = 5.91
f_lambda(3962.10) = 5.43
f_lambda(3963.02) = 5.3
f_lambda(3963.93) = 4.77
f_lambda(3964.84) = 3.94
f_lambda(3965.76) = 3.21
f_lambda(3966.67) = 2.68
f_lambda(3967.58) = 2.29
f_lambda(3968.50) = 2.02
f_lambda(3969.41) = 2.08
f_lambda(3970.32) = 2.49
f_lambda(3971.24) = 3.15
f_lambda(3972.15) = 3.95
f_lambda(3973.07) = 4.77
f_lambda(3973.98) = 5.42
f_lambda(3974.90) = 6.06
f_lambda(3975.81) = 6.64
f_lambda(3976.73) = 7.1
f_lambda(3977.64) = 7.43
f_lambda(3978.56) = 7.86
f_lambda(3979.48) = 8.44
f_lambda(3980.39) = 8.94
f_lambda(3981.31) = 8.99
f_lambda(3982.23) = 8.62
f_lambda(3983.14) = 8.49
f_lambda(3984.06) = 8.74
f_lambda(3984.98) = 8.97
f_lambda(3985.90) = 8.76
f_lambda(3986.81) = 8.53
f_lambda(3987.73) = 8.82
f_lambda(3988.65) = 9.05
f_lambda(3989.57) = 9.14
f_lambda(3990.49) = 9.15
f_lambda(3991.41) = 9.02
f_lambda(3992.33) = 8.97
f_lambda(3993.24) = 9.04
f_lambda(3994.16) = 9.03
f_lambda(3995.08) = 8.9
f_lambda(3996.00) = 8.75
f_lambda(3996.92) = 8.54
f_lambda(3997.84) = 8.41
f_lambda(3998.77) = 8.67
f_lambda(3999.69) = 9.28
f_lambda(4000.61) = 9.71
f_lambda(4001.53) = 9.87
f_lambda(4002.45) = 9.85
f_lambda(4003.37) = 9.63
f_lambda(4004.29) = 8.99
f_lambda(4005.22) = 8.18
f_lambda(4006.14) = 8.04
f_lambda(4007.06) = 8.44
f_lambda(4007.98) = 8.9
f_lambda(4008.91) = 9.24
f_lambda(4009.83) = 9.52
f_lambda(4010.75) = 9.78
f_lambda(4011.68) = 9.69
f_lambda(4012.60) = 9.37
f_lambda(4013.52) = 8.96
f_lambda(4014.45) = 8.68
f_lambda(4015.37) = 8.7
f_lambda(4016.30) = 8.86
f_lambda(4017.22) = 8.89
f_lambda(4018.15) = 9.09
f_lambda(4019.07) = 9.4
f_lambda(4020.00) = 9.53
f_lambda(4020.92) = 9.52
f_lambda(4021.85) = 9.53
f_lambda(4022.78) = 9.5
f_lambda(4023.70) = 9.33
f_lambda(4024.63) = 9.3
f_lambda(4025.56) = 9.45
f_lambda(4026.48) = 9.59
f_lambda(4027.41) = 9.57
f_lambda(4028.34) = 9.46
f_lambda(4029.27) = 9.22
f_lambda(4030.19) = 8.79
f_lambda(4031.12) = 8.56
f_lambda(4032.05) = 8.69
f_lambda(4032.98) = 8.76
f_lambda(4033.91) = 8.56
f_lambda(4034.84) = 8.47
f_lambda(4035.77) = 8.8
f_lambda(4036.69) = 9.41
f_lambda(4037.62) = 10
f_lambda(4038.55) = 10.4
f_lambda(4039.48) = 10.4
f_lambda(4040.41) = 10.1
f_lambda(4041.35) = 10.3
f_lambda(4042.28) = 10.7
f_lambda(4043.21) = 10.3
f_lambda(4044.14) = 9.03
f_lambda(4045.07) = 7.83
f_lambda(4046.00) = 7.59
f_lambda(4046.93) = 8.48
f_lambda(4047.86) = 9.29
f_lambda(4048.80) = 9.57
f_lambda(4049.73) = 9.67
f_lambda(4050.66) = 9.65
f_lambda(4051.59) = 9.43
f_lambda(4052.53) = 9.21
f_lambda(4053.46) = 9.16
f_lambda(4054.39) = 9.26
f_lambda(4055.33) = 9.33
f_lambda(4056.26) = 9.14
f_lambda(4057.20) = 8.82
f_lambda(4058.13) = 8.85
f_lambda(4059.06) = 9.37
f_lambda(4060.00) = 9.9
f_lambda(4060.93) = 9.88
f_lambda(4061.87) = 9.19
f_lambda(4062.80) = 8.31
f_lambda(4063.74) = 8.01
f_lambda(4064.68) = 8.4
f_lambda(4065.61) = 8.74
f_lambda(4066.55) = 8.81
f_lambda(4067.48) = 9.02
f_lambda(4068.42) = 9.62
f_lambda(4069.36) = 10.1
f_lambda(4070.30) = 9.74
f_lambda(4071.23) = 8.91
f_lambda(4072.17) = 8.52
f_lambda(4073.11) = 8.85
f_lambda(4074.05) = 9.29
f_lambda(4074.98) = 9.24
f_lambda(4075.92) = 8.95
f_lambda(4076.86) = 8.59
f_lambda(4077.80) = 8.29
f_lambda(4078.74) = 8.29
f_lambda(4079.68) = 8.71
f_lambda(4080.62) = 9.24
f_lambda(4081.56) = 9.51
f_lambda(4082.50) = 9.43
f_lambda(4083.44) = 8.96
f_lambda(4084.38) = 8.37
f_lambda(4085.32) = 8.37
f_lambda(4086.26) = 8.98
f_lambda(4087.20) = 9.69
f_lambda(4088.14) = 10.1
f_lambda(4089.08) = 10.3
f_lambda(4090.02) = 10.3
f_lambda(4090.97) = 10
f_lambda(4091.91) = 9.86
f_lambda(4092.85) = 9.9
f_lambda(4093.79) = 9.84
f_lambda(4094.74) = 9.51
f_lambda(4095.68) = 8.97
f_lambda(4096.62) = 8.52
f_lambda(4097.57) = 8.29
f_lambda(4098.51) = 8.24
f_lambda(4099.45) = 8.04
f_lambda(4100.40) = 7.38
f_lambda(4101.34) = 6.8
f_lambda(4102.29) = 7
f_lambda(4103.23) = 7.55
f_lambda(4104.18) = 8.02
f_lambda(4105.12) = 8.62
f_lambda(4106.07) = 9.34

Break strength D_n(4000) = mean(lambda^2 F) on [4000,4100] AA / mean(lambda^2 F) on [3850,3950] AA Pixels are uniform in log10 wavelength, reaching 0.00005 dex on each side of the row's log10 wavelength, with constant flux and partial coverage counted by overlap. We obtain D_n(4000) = 1.51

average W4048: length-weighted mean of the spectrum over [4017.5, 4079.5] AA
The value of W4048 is 9.19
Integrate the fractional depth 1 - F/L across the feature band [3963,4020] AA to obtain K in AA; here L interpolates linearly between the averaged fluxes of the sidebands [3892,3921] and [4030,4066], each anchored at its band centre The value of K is 5.7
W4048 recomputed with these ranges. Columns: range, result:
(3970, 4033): 8.55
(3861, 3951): 6.55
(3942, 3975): 5.79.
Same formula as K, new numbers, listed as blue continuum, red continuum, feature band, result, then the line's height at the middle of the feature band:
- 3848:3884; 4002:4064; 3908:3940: 9.6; 8.03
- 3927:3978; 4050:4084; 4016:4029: -3.1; 7.54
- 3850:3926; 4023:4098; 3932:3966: 9.7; 7.94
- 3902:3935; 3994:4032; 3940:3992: 6.8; 7.65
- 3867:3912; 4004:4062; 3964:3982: 6.9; 8.37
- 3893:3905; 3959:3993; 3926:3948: 8.5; 6.93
